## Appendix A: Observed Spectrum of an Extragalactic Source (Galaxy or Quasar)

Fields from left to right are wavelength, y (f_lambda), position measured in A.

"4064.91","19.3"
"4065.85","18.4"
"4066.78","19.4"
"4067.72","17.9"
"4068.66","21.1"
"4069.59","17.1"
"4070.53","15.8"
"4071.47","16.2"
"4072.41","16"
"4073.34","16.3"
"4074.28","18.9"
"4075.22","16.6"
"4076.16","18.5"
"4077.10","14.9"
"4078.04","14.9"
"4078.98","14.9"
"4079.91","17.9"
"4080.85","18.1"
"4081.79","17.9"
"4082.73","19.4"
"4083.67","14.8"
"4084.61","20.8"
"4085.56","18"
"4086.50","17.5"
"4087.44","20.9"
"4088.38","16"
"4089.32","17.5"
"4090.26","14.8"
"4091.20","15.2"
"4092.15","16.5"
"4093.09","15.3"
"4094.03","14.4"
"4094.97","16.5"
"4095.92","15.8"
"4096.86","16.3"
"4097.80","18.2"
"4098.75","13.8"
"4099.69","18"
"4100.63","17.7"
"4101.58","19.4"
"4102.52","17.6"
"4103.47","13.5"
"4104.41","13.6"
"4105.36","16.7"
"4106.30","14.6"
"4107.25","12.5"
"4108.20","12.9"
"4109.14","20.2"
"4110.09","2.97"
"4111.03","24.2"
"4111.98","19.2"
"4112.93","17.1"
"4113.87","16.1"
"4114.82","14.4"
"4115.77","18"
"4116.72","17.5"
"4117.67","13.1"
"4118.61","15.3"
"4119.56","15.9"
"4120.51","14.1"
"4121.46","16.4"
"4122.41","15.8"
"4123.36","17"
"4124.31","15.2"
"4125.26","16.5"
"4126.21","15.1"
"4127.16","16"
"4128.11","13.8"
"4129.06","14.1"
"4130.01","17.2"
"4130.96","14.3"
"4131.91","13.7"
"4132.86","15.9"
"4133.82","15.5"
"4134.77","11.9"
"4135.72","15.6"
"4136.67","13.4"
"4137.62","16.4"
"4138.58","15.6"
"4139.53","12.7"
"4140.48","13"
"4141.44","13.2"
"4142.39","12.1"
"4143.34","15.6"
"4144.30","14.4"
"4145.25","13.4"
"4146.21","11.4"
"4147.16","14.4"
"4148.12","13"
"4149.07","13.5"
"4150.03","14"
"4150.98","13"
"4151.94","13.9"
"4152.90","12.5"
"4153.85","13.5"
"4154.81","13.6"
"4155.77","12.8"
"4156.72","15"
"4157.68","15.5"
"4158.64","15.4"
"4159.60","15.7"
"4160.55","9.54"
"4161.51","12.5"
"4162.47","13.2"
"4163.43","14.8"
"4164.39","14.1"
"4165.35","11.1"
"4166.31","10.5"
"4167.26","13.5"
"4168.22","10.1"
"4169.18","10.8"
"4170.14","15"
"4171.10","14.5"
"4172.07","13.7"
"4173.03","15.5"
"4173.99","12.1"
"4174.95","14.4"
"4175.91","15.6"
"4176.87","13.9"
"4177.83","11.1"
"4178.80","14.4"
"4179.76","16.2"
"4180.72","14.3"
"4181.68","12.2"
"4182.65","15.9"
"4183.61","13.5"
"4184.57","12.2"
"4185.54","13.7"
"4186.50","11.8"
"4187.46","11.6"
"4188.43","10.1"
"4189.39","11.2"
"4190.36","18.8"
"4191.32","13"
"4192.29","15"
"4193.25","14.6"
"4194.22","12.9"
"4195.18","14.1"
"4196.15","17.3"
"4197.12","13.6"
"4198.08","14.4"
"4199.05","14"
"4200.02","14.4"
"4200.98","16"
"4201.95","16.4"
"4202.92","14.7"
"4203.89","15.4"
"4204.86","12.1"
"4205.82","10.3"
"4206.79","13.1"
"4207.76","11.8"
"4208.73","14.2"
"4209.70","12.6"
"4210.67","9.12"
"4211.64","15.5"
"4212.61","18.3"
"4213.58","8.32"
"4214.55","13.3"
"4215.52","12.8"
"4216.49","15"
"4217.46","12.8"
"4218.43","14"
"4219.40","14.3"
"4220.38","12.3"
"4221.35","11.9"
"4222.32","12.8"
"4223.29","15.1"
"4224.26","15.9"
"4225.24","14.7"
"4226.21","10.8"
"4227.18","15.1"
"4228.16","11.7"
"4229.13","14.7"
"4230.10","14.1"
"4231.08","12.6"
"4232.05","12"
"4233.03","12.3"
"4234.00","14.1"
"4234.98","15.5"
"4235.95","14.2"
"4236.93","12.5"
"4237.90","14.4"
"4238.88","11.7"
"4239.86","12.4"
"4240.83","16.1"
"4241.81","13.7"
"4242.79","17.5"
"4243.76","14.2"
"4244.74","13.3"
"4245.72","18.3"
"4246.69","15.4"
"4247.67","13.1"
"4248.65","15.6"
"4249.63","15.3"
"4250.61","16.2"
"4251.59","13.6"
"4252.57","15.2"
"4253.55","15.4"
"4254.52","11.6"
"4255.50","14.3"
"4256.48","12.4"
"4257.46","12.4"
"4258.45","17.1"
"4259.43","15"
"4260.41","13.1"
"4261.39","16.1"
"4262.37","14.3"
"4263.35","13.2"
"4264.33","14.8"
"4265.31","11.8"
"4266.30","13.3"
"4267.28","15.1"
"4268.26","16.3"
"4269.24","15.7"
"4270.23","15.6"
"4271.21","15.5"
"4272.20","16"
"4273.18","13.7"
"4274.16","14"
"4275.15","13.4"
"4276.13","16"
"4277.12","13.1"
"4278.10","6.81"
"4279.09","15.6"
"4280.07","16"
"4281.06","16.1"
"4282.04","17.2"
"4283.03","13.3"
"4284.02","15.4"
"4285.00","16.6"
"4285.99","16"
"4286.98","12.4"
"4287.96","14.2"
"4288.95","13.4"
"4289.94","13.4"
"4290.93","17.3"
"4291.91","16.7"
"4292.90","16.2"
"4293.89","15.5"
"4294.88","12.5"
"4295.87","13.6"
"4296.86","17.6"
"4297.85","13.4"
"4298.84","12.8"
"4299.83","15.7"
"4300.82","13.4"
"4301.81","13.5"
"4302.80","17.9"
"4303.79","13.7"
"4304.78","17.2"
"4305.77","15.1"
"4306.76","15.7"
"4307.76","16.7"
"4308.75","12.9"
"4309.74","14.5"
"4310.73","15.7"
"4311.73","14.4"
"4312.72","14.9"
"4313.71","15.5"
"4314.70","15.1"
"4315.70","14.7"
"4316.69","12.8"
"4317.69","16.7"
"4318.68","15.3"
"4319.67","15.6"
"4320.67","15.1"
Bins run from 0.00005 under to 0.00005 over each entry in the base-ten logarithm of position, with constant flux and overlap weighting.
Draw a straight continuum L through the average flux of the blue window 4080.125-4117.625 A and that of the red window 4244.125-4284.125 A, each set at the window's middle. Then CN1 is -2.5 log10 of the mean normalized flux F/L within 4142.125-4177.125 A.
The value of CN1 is 0.17 mag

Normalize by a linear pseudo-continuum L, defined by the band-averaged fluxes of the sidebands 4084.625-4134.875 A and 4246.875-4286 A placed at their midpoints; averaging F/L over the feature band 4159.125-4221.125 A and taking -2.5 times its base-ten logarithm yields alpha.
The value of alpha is 0.130 mag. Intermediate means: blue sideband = 15.9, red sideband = 14.5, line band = 13.5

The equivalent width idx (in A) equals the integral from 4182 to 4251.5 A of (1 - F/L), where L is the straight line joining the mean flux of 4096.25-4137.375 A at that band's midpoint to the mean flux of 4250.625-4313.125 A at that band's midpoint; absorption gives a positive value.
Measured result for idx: 5.50 A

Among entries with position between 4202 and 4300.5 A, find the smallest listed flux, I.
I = 6.81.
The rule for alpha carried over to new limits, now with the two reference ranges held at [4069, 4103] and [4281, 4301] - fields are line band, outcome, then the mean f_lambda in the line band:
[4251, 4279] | 0.08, 14.1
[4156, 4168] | 0.21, 13.3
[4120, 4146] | 0.12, 14.7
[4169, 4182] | 0.15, 13.9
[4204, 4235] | 0.18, 13.2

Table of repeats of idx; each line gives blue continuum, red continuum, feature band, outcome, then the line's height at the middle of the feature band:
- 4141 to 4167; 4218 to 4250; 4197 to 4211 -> 0.2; 13.8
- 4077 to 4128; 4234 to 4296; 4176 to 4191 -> 1.9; 15.4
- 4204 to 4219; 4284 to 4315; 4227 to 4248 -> -0.7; 13.6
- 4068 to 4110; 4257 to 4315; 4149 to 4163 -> 2.1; 15.9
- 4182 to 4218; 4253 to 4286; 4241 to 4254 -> -0.9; 14.2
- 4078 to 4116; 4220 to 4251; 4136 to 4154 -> 2.3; 15.6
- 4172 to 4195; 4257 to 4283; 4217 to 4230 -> 0.4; 14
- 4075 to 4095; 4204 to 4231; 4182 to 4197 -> 0.3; 14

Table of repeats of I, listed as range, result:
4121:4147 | 11.4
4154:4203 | 9.54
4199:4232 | 8.32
